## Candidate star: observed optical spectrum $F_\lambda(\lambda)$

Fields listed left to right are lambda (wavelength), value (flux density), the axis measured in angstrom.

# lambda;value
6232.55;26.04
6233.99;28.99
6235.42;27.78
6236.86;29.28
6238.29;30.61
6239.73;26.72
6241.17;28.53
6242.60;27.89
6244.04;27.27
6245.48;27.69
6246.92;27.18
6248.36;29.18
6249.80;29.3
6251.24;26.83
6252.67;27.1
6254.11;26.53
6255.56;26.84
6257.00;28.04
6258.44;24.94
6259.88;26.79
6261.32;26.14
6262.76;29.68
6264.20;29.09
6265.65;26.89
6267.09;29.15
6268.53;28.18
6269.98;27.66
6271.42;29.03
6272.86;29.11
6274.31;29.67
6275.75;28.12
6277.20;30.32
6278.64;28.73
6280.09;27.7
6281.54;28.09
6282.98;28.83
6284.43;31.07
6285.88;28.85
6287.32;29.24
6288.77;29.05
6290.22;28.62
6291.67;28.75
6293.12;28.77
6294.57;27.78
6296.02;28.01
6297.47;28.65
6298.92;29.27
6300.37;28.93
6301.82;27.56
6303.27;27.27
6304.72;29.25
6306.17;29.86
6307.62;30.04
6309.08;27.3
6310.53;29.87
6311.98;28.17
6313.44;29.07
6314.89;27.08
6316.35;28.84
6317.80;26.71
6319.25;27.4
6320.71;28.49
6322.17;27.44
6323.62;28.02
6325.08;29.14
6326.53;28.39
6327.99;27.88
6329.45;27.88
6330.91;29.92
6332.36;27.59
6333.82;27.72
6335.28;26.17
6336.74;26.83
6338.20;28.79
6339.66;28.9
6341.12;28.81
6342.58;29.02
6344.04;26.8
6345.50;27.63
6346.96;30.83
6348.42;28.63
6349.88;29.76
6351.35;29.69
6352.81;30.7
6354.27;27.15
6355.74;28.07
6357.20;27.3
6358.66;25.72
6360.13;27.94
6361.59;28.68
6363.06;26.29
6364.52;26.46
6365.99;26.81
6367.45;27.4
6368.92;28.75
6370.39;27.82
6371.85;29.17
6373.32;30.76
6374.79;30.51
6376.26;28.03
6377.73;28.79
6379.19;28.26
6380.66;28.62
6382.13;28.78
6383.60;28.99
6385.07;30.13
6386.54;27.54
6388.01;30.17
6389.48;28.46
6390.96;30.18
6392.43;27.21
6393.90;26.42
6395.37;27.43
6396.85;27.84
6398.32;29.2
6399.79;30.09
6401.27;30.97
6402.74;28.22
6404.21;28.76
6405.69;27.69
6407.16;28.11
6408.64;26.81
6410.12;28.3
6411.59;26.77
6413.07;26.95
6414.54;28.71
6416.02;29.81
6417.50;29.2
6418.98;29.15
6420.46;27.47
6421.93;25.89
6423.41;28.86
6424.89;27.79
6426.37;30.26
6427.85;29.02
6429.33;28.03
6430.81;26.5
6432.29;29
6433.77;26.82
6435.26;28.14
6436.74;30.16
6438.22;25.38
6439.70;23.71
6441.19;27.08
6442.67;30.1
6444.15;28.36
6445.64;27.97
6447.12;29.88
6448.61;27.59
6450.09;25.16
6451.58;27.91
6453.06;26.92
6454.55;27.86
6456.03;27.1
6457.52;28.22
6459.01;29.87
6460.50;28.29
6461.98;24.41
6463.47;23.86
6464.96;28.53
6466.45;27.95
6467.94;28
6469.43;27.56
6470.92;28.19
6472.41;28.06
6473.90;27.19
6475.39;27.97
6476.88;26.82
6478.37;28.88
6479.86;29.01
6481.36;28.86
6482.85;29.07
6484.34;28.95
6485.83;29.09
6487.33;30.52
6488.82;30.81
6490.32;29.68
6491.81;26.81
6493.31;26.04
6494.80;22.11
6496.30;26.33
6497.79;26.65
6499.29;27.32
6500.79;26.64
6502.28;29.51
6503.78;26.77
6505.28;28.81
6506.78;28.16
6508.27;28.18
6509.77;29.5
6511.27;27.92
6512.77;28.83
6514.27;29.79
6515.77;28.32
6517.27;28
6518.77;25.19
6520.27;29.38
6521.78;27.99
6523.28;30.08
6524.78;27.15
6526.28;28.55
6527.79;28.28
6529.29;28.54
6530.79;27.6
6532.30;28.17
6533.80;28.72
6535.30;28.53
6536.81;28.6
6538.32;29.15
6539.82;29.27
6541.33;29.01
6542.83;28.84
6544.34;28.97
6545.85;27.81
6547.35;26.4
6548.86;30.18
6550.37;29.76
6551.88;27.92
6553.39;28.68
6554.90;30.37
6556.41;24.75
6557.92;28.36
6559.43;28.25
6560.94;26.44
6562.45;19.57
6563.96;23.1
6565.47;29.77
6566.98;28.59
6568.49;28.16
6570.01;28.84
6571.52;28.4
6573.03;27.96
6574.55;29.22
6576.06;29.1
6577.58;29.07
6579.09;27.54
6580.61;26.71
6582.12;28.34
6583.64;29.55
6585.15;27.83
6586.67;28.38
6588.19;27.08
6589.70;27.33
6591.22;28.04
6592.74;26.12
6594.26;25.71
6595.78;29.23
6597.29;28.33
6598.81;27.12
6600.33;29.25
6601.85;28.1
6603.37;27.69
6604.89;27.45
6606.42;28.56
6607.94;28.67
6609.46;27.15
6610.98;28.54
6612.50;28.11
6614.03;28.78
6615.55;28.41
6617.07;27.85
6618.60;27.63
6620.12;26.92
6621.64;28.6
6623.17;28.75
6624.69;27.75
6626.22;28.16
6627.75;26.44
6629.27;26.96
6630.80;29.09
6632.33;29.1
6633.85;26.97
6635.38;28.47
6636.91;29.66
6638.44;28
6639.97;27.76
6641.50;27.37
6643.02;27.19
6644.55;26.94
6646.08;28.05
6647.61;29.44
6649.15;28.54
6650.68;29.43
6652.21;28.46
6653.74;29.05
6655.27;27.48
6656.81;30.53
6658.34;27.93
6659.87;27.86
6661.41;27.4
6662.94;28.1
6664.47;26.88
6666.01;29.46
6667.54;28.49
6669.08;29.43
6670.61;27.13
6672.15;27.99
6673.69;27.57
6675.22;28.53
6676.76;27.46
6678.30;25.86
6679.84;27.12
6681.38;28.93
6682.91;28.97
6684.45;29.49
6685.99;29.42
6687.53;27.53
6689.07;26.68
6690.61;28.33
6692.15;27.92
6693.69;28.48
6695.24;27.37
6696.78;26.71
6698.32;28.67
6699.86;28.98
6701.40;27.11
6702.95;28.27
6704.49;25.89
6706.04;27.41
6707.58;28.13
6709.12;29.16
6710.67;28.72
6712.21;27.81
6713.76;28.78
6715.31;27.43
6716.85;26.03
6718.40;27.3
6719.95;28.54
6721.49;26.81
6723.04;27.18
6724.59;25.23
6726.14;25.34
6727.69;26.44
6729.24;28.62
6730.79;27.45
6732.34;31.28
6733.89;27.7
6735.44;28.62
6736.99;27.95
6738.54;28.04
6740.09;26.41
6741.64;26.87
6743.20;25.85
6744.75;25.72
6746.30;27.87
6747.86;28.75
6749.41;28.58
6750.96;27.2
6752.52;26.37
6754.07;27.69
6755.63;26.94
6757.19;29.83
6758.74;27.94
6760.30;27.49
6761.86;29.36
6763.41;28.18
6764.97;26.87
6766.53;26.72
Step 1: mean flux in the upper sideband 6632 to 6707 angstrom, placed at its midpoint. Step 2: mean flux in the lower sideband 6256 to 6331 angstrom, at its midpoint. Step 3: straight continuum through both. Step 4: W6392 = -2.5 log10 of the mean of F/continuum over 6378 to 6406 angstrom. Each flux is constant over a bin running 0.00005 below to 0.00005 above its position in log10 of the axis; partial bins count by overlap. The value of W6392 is -0.01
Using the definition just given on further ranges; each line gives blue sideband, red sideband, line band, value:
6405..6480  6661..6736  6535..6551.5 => -0.04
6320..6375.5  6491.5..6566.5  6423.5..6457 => 0.01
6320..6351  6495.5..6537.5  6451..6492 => 0.00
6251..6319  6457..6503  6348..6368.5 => 0.01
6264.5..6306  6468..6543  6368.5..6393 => -0.02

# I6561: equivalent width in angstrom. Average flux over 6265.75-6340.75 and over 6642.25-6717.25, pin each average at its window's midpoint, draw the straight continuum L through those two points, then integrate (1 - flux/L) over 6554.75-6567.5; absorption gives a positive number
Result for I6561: 0.8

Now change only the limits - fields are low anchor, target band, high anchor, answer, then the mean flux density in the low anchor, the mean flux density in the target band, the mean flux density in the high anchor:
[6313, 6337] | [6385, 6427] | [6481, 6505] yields -0.8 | 27.9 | 28.4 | 27.8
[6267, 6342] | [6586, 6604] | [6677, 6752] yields 0.1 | 28.5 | 27.7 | 27.7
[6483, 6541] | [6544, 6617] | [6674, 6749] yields 0.4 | 28.2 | 27.9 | 27.7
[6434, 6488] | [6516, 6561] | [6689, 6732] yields -0.9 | 27.8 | 28.3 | 27.6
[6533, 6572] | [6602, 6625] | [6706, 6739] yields -0.2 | 27.9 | 28.1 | 27.7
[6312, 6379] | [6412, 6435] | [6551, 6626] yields -0.1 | 28.2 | 28.2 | 27.8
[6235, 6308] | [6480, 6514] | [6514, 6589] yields 0.1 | 28.3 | 28.1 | 28.1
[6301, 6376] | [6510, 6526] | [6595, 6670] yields 0.0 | 28.3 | 28.3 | 28.2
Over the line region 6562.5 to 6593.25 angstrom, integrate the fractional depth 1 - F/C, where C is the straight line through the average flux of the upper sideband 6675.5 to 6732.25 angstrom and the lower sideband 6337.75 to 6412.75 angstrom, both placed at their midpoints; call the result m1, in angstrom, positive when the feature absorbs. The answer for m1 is 0.2 angstrom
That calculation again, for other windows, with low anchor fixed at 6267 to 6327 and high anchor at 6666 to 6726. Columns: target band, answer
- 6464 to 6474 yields 0.1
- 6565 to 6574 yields -0.2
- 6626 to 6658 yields -0.4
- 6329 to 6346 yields 0.3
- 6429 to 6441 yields 0.5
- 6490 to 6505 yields 0.8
